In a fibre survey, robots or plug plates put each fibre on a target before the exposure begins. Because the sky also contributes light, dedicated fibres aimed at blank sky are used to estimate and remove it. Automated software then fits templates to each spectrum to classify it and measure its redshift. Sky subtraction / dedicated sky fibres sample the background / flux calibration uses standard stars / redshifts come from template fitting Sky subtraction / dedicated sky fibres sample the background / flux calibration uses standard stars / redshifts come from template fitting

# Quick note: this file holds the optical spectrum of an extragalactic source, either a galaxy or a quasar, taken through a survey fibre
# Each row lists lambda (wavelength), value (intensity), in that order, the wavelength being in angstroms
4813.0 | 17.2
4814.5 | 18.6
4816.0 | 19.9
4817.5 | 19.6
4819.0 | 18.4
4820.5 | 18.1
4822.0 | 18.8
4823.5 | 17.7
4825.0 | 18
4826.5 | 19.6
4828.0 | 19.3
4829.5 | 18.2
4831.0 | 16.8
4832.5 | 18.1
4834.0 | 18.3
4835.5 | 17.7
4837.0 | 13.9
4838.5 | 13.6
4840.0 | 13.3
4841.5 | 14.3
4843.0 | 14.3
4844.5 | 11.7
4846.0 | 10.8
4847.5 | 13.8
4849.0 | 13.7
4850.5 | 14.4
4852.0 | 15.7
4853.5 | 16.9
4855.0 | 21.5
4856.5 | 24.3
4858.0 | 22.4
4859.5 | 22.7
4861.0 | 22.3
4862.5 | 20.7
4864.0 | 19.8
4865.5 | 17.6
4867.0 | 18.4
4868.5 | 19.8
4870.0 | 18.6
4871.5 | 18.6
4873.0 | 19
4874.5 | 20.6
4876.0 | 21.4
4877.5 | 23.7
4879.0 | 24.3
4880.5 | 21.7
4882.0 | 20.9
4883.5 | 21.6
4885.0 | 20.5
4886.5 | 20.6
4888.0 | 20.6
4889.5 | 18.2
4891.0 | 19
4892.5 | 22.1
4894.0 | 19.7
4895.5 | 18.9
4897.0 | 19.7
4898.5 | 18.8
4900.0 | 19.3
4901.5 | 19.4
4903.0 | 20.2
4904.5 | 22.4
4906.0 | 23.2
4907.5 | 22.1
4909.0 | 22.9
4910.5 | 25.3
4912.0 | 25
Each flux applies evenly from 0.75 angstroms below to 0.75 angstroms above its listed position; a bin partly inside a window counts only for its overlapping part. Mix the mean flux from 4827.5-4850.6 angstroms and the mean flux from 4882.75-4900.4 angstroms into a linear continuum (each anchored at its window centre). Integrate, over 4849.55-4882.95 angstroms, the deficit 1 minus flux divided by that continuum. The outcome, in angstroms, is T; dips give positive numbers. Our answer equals -4.93 angstroms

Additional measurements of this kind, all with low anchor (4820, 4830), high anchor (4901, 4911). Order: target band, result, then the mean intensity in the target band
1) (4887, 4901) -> 1.3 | 19.6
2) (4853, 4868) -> -0.4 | 20.7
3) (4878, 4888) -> -0.2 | 21.6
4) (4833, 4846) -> 3.2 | 14.5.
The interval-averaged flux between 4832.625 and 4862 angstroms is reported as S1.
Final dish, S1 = 16.7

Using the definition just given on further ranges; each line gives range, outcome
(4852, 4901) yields 20.4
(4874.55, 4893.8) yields 21.2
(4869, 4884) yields 21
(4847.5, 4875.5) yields 19.2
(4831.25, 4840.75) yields 15.9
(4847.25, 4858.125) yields 17.8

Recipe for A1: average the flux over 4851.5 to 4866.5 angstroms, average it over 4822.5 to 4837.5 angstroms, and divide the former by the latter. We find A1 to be 1.1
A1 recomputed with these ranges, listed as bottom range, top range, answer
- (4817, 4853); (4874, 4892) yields 1.31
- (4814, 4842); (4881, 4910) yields 1.18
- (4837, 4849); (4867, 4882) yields 1.57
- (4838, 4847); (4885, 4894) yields 1.55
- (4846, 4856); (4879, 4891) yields 1.31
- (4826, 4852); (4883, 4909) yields 1.33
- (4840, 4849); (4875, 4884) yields 1.70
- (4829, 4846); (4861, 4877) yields 1.29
